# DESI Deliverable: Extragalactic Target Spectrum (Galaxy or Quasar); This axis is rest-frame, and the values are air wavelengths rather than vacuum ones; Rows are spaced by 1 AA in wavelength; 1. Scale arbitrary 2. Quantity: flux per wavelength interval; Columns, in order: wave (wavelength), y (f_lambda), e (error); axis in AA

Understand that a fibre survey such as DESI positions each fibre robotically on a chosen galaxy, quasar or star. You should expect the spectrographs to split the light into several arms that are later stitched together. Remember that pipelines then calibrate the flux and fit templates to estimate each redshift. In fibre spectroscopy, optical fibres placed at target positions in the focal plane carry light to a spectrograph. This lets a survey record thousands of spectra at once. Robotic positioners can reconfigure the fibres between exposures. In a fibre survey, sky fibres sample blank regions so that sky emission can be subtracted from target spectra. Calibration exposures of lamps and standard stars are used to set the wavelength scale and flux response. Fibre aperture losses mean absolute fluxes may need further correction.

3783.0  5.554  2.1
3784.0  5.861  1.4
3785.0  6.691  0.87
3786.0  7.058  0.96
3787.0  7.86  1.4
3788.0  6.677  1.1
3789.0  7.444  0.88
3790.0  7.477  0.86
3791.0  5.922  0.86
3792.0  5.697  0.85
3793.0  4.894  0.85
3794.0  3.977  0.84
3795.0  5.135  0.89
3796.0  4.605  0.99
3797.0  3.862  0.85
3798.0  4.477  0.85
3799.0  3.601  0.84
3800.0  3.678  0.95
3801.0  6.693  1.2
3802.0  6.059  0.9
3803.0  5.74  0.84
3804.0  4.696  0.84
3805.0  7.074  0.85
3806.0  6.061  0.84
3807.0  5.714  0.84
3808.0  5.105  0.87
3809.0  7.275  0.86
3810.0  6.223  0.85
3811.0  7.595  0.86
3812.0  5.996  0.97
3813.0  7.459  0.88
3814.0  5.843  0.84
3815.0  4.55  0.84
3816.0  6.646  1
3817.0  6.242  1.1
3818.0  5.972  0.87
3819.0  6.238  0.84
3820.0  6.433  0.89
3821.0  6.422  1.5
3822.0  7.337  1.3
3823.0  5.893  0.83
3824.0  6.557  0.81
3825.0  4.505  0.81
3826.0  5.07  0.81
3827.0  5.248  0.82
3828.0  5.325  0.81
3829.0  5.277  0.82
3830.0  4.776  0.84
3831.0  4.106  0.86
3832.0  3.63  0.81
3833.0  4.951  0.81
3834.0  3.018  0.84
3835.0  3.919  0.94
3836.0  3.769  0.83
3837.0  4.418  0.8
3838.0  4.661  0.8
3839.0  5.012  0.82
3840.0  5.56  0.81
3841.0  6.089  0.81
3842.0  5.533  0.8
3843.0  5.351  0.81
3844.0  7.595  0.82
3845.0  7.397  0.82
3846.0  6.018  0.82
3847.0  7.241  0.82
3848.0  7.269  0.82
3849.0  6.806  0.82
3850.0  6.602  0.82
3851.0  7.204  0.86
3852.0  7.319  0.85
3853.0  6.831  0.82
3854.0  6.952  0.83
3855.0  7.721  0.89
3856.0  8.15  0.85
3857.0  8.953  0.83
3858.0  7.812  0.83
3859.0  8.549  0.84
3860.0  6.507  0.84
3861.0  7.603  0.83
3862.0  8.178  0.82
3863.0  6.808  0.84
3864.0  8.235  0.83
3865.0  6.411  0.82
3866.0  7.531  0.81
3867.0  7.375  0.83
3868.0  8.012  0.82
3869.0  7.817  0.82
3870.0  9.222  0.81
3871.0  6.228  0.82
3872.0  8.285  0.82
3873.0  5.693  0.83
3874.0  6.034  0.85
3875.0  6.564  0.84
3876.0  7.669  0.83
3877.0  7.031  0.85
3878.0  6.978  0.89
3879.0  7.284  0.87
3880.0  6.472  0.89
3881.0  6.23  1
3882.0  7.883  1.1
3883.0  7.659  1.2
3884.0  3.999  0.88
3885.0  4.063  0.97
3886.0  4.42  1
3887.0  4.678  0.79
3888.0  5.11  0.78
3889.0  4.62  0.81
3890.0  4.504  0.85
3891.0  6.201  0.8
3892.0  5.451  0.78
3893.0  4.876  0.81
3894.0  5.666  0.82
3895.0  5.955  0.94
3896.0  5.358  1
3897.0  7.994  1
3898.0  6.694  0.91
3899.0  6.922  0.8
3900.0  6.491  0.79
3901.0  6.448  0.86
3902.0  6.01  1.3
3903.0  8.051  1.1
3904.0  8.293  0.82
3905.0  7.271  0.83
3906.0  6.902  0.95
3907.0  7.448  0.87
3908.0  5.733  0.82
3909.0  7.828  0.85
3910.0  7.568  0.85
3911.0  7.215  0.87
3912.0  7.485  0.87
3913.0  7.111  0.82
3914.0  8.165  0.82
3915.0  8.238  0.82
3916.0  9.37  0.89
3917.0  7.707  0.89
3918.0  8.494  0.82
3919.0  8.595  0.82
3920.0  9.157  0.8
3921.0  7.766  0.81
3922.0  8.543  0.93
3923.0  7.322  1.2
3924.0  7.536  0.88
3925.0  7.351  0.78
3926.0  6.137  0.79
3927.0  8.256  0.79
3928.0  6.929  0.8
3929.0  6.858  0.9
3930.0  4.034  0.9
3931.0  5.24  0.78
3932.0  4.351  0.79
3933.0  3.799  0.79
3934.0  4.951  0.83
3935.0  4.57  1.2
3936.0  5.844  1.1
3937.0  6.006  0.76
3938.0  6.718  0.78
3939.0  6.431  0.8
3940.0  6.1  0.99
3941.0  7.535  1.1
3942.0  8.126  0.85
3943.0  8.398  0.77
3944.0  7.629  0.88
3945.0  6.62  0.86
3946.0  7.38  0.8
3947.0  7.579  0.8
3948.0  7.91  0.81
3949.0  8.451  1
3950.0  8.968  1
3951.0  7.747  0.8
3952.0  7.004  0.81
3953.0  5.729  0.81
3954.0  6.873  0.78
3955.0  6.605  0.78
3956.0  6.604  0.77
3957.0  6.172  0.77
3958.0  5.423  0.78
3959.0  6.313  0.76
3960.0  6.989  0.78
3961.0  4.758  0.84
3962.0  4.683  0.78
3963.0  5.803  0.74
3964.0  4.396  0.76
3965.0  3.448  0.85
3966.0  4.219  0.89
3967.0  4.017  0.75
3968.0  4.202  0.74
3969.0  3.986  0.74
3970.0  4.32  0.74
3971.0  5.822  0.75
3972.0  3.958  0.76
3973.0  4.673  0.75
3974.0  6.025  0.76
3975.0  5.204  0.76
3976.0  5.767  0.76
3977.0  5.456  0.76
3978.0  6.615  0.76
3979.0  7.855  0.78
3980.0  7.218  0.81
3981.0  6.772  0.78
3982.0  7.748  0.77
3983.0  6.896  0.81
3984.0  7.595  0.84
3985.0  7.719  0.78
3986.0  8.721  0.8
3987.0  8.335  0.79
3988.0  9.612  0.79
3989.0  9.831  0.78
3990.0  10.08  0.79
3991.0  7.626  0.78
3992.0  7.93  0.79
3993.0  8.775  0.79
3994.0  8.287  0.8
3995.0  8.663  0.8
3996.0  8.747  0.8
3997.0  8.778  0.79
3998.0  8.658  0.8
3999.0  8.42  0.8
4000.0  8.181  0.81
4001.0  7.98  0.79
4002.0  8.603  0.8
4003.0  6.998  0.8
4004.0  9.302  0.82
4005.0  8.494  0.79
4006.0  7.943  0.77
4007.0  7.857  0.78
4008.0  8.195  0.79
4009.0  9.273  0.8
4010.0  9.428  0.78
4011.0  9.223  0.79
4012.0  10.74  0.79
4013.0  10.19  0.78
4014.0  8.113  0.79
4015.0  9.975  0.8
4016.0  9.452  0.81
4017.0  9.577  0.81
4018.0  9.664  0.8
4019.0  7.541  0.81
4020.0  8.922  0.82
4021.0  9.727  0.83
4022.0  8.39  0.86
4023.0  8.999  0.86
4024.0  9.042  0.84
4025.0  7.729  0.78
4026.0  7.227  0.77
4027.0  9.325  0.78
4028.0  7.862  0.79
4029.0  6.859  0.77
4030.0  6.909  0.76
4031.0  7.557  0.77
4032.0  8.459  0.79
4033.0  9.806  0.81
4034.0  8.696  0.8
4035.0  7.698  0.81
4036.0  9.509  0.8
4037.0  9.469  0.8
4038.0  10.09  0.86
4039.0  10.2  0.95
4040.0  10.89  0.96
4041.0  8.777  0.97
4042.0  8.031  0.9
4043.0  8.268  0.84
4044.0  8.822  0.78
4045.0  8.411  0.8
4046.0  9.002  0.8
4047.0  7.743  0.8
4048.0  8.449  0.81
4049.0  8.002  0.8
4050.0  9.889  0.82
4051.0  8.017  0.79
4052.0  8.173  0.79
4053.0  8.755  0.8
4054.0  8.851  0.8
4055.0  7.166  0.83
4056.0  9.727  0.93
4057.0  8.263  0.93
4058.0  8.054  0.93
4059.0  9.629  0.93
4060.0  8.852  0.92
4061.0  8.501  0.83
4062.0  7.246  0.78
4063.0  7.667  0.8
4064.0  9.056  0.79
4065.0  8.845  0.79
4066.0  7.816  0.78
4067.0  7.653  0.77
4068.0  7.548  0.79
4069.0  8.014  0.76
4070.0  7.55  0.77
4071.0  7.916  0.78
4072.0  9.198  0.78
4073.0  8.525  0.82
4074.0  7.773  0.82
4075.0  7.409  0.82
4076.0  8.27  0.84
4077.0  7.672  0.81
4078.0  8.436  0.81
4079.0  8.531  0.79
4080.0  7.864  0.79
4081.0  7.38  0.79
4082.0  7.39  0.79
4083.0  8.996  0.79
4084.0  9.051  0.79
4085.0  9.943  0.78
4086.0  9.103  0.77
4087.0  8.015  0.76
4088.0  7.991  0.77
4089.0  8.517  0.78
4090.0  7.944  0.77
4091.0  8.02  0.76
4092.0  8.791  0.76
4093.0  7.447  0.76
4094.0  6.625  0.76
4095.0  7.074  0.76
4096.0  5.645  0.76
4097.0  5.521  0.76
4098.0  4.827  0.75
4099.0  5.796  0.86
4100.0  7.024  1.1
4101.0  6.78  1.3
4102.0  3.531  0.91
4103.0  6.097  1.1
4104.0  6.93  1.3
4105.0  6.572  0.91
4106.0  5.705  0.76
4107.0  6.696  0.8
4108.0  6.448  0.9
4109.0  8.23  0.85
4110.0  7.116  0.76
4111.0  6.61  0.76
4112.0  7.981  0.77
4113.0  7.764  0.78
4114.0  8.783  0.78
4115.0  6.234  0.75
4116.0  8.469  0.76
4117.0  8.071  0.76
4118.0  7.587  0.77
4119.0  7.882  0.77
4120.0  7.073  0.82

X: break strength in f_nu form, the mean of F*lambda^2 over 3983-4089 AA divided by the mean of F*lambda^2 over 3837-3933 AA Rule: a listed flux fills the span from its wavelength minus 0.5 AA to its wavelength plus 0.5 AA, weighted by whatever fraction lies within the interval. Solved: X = 1.35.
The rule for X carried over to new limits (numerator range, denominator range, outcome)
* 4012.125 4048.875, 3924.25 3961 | 1.39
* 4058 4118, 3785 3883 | 1.38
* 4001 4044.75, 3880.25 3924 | 1.37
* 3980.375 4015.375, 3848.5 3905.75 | 1.34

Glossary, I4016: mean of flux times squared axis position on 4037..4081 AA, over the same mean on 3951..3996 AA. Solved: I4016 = 1.35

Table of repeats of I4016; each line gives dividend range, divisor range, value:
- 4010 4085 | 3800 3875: 1.51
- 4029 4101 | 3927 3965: 1.37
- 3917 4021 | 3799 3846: 1.39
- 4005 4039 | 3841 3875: 1.32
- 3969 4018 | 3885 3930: 1.21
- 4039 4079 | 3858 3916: 1.35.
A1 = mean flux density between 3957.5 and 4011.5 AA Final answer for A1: 7.07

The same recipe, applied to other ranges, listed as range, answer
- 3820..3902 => 6.27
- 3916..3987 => 6.47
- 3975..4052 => 8.47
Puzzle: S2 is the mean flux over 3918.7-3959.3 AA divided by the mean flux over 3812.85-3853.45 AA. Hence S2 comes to 1.19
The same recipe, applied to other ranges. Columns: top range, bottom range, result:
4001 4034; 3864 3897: 1.36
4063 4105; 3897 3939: 1.09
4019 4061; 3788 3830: 1.50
